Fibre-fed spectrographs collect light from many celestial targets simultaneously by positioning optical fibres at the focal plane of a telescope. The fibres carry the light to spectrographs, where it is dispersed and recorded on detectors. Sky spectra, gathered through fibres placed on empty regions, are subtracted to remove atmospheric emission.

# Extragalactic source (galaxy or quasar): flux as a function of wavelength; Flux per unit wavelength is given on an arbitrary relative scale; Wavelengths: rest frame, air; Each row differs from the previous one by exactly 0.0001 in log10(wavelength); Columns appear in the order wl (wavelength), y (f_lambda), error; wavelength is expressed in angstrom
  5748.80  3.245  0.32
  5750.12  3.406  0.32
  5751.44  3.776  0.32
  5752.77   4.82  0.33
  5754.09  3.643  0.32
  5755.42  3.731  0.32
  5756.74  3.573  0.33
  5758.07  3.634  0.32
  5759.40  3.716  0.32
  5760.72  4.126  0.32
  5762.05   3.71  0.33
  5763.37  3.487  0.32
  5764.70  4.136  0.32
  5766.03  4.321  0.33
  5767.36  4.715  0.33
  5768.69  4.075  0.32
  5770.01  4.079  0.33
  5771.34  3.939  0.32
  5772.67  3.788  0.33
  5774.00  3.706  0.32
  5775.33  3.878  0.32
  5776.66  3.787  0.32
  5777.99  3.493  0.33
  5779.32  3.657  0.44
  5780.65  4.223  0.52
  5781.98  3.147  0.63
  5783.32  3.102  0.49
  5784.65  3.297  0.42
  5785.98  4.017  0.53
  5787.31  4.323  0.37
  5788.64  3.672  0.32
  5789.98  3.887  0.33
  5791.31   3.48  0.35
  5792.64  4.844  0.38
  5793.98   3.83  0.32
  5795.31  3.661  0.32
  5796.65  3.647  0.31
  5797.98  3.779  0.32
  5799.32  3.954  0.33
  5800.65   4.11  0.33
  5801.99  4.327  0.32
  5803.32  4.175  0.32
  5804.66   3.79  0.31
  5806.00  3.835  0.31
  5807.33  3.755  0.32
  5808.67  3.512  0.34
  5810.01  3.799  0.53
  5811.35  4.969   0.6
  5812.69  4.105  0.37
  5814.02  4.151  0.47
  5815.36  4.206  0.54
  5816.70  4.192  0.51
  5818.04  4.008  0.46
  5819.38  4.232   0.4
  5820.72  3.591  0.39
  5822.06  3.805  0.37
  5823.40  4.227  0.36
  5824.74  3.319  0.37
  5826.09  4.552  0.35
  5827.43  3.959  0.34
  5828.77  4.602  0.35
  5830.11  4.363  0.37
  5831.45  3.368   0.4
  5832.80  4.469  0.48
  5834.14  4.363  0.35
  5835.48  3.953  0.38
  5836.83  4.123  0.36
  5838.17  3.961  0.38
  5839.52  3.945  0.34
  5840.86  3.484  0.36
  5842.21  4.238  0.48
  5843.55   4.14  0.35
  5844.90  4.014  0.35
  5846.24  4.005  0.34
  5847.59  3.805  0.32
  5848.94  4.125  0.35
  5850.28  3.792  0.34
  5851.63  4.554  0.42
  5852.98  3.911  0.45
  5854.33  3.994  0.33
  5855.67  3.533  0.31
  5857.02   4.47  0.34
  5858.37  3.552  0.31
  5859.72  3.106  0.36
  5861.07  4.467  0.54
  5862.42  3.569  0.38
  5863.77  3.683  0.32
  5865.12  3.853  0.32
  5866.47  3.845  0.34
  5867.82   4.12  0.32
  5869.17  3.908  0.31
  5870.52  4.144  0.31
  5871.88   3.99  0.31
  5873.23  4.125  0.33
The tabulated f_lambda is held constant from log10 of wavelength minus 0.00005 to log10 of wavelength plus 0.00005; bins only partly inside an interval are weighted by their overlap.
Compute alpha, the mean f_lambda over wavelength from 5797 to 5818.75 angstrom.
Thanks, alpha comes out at 4.04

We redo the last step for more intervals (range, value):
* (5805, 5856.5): 4.03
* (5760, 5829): 3.94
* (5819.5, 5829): 3.99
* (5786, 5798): 3.92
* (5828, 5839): 4.15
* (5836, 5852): 4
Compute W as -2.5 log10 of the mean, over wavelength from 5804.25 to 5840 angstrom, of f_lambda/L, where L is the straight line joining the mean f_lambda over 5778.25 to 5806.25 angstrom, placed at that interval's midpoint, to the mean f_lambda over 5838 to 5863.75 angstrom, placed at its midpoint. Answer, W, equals -0.04 mag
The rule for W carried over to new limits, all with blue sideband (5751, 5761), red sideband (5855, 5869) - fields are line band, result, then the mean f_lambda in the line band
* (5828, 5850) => -0.06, 4.06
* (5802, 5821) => -0.05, 4.04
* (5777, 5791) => 0.05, 3.68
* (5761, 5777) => -0.03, 3.98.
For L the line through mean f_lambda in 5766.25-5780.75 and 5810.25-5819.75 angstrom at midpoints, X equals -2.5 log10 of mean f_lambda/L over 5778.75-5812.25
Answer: 0.06 mag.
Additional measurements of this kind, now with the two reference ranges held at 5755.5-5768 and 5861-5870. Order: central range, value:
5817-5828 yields -0.02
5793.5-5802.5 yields 0.00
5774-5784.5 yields 0.09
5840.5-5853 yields -0.04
